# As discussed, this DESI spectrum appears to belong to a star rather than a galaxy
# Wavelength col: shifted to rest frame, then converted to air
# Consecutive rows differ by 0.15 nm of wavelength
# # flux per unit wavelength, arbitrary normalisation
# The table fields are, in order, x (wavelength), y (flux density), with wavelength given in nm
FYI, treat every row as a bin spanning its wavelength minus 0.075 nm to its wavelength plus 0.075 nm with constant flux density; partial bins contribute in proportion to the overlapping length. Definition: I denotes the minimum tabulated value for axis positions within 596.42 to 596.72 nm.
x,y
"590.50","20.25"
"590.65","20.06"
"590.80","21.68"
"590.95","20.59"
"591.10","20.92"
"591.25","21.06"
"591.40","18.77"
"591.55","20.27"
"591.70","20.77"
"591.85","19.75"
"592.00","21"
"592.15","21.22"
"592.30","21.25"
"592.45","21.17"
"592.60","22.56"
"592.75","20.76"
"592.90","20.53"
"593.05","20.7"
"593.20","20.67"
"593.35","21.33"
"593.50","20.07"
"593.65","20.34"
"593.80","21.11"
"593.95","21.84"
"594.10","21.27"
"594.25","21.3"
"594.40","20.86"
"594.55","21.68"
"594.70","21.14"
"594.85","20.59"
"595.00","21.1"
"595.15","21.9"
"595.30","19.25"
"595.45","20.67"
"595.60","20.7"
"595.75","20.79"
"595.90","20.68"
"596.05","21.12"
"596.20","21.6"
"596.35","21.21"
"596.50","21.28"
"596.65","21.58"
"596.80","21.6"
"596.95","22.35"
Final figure 21.28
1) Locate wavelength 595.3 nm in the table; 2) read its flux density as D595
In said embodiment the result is 19.25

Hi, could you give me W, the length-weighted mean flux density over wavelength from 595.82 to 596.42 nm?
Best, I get 21.1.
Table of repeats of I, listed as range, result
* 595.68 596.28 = 20.68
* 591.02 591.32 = 20.92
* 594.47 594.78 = 21.14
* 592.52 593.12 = 20.53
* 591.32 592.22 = 18.77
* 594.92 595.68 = 19.25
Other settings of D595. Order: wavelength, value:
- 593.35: 21.33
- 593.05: 20.7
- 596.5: 21.28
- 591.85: 19.75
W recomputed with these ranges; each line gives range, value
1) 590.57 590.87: 20.8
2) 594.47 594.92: 21.1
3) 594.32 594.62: 21.3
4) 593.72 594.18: 21.4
